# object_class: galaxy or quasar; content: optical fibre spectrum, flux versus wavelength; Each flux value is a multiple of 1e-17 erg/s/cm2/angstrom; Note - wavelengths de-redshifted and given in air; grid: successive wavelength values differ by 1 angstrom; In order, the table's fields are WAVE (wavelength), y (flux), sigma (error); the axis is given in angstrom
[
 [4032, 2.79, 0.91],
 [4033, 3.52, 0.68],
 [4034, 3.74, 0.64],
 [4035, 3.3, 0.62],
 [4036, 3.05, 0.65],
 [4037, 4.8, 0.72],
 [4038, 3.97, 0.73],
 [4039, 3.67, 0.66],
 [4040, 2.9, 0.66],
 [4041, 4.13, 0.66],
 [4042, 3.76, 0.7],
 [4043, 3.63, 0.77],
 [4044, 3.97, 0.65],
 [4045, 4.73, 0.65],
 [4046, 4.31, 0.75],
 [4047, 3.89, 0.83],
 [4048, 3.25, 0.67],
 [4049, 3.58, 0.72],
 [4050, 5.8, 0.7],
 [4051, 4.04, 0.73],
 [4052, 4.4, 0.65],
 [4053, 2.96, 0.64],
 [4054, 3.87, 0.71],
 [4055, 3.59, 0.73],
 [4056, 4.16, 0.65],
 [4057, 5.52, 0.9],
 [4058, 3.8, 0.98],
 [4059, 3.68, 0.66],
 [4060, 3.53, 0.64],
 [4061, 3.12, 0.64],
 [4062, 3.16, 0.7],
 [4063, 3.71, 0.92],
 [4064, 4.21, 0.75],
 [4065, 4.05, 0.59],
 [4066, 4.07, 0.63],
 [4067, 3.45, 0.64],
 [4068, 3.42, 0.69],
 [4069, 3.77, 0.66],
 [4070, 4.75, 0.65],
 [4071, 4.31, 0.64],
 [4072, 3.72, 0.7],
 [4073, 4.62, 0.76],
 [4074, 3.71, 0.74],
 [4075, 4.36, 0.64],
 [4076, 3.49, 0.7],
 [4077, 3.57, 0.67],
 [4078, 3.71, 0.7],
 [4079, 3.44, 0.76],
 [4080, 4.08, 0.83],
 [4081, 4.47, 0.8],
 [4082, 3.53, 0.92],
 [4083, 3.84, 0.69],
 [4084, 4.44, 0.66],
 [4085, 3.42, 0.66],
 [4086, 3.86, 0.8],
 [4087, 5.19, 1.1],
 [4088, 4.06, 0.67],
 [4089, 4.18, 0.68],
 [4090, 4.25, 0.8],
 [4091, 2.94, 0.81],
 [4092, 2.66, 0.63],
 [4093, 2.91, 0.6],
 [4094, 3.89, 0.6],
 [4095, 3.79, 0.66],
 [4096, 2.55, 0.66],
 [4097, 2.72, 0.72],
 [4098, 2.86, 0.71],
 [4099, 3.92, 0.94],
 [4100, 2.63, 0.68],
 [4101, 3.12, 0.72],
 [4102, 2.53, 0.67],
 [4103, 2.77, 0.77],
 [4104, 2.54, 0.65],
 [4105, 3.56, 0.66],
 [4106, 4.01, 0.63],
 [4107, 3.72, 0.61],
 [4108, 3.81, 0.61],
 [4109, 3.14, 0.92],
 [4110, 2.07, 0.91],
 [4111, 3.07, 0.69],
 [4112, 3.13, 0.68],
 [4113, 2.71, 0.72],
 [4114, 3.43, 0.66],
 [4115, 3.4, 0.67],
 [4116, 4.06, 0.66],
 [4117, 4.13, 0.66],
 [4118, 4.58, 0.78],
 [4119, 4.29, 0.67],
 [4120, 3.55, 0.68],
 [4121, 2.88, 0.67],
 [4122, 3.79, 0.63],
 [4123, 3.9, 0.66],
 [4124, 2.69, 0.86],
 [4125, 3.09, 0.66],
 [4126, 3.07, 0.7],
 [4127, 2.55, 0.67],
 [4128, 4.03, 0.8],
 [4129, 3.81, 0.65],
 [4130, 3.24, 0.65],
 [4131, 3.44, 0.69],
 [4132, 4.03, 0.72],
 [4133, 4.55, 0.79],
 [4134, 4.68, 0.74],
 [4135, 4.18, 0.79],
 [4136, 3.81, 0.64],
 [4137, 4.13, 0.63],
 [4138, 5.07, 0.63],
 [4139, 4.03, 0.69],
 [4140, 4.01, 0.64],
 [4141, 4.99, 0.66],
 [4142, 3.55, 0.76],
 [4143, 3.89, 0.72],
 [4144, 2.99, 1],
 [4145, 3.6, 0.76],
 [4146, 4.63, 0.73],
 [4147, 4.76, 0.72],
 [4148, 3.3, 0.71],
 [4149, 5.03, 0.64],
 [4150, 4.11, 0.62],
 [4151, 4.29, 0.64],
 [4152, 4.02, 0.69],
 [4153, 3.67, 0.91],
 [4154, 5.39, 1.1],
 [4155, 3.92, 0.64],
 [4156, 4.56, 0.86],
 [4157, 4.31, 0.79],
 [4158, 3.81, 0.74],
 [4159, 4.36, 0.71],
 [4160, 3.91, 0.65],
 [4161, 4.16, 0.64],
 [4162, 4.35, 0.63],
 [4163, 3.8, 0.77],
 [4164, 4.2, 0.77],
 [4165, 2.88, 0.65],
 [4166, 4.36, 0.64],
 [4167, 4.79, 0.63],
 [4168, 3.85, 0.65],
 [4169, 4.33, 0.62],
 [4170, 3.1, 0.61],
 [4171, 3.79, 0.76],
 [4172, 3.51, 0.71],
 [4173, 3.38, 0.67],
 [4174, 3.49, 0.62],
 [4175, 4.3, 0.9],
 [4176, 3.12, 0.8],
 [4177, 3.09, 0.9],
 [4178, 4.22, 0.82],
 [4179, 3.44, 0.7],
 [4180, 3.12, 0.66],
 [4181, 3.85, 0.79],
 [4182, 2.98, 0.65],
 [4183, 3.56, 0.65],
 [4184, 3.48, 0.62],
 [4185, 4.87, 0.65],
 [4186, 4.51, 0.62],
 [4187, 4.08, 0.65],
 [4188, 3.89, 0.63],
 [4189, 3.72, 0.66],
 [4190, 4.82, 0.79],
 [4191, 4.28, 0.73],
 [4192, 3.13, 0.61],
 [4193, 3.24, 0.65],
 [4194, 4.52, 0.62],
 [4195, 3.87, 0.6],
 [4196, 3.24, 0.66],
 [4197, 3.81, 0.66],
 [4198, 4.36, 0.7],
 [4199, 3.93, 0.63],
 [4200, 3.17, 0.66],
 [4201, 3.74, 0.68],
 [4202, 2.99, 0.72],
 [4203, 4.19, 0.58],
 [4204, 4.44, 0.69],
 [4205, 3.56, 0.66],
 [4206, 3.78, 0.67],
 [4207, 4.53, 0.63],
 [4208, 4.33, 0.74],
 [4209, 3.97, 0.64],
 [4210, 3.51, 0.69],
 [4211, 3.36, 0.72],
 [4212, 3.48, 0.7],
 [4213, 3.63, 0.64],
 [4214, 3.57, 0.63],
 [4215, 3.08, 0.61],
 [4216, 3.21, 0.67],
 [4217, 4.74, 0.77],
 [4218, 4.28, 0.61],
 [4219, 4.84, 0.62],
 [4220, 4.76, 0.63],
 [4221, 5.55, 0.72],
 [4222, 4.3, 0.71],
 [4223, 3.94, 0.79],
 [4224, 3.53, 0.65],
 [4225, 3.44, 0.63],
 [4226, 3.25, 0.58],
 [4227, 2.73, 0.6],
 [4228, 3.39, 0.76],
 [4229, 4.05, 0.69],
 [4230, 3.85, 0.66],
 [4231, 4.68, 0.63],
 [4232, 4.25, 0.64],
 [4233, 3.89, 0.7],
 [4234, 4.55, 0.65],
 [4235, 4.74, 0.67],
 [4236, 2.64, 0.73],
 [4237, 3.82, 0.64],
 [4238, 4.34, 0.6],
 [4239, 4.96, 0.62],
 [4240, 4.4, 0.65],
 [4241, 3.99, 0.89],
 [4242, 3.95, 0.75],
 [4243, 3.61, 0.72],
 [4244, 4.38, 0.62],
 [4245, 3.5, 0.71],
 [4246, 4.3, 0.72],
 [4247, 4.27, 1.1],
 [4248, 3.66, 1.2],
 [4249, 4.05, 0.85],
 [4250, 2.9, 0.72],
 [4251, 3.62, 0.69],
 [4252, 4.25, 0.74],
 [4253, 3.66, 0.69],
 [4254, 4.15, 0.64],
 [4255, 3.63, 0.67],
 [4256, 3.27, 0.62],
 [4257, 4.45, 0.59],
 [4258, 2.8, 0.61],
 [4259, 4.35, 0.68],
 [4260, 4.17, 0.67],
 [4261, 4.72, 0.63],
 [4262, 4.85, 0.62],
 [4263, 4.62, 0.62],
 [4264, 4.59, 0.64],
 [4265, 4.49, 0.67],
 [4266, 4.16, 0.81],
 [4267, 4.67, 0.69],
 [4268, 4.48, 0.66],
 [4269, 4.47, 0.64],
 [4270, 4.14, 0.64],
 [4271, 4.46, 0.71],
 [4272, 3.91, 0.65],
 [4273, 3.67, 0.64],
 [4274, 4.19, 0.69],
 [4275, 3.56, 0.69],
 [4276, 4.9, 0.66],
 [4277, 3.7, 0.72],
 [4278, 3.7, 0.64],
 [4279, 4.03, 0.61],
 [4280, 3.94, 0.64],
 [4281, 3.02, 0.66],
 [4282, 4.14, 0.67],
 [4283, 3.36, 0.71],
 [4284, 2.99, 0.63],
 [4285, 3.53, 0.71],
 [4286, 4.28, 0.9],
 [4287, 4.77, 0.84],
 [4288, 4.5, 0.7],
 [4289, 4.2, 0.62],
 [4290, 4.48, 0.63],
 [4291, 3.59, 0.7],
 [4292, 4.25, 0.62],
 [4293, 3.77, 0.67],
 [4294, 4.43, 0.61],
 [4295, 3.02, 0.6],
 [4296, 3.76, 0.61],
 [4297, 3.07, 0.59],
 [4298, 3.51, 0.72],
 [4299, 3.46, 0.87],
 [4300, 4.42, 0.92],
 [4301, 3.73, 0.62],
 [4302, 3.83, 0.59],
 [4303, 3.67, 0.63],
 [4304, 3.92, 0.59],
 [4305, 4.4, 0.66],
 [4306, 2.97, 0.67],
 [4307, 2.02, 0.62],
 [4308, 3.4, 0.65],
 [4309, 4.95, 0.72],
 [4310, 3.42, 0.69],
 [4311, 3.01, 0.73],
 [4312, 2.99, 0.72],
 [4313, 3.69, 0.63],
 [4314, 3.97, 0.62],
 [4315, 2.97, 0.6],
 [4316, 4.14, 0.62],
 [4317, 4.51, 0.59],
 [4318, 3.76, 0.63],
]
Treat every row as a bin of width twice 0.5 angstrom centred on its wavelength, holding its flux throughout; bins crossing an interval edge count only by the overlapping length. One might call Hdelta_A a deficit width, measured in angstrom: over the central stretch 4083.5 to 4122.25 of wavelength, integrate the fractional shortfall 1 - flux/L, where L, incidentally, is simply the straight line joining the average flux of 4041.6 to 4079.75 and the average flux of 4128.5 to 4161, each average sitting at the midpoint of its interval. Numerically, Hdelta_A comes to 5.6 angstrom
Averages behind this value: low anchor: 3.93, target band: 3.45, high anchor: 4.13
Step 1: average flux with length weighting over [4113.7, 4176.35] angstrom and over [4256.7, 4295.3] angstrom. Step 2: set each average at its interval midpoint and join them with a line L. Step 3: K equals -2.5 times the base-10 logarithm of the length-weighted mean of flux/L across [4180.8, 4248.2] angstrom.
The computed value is 0.02 mag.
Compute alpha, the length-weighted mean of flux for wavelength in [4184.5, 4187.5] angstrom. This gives 4.49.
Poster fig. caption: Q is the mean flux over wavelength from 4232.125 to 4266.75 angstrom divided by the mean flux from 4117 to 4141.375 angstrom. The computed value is 1.1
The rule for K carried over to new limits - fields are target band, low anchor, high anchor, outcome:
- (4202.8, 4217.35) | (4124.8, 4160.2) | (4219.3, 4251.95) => 0.053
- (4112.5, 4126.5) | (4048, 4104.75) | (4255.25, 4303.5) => 0.071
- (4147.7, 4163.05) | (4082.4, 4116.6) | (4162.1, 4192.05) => -0.141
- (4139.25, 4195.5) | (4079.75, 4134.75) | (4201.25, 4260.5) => -0.067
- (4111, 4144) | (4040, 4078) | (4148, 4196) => 0.052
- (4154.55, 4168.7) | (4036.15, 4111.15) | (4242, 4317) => -0.082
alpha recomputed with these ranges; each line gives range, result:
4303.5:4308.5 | 3.34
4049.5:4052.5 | 4.75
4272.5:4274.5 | 3.93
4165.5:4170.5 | 4.09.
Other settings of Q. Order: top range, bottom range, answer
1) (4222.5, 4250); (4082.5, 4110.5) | 1.15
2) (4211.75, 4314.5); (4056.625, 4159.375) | 1.05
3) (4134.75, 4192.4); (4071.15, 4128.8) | 1.13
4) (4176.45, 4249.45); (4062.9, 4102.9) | 1.06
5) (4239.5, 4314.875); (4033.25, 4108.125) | 1.04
